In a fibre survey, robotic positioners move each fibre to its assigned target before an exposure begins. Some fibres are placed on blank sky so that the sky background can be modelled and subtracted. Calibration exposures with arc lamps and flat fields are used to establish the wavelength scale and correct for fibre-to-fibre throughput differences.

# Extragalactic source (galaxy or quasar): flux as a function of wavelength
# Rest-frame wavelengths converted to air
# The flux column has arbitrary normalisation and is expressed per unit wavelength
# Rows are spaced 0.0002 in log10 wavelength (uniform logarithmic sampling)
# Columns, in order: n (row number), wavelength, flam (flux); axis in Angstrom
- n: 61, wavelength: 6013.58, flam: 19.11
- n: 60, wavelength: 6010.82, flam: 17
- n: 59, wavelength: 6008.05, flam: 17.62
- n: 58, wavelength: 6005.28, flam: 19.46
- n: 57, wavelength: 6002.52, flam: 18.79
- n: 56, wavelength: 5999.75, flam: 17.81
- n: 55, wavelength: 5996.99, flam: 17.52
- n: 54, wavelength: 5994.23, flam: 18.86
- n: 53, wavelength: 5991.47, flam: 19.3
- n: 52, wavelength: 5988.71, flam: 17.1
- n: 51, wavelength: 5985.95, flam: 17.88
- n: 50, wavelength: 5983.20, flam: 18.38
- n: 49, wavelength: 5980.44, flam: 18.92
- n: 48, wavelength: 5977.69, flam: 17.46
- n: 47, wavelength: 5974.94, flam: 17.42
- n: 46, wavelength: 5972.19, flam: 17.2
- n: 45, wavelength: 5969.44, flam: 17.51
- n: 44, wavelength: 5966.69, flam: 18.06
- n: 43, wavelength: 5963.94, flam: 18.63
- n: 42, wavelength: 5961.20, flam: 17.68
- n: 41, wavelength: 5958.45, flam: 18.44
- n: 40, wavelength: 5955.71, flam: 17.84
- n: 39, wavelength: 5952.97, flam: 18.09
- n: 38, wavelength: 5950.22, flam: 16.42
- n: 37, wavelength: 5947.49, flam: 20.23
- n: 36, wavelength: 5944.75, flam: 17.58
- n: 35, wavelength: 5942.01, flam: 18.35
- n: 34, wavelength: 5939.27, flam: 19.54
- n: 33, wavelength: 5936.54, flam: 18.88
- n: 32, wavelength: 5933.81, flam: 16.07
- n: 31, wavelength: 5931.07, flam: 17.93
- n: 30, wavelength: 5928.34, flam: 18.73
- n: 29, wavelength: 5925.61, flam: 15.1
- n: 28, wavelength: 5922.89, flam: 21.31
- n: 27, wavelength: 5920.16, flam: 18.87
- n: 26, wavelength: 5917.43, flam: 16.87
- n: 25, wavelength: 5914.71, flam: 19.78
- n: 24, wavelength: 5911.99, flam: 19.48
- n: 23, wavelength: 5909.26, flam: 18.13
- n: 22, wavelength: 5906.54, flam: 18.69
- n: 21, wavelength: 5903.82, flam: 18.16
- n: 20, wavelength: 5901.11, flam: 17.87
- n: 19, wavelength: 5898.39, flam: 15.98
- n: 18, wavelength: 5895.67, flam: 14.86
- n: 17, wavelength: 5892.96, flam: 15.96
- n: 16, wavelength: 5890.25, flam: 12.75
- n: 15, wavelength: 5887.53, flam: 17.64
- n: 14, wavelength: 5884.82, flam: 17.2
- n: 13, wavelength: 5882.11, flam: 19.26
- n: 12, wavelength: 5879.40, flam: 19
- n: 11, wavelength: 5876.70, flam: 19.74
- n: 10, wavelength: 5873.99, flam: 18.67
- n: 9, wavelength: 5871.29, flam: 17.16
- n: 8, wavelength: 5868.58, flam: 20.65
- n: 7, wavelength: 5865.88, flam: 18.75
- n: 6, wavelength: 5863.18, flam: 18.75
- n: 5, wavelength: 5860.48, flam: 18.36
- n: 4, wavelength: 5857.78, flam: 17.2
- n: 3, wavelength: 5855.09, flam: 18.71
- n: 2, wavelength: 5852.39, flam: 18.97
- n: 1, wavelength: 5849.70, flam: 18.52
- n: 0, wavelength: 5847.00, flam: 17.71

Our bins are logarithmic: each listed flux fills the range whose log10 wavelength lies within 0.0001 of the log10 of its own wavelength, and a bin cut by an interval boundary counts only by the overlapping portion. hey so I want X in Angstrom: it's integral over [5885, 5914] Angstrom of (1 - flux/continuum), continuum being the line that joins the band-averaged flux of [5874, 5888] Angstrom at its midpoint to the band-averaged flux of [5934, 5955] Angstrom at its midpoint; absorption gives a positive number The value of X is 2.36 Angstrom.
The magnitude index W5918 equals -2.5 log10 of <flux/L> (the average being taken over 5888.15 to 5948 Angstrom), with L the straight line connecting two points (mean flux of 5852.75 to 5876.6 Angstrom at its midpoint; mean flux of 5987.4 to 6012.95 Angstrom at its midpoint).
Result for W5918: 0.04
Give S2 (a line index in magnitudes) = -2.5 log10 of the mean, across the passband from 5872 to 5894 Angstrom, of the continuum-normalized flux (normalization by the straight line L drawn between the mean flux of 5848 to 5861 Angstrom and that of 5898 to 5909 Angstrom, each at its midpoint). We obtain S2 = 0.03 mag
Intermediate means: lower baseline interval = 18.3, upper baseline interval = 17.9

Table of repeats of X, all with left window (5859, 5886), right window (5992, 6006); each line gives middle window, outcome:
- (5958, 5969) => 0.3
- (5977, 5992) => 0.3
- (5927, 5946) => 0.5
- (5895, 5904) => 1.0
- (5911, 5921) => 0.0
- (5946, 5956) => 0.2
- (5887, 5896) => 1.7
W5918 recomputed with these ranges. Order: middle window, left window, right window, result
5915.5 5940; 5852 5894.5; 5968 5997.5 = -0.009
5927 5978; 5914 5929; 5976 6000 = 0.015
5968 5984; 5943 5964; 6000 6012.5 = 0.021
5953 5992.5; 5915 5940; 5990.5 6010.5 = 0.019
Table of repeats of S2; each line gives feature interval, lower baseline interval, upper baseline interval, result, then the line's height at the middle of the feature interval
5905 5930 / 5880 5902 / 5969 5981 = -0.104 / 16.9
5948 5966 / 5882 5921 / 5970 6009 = -0.008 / 17.8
